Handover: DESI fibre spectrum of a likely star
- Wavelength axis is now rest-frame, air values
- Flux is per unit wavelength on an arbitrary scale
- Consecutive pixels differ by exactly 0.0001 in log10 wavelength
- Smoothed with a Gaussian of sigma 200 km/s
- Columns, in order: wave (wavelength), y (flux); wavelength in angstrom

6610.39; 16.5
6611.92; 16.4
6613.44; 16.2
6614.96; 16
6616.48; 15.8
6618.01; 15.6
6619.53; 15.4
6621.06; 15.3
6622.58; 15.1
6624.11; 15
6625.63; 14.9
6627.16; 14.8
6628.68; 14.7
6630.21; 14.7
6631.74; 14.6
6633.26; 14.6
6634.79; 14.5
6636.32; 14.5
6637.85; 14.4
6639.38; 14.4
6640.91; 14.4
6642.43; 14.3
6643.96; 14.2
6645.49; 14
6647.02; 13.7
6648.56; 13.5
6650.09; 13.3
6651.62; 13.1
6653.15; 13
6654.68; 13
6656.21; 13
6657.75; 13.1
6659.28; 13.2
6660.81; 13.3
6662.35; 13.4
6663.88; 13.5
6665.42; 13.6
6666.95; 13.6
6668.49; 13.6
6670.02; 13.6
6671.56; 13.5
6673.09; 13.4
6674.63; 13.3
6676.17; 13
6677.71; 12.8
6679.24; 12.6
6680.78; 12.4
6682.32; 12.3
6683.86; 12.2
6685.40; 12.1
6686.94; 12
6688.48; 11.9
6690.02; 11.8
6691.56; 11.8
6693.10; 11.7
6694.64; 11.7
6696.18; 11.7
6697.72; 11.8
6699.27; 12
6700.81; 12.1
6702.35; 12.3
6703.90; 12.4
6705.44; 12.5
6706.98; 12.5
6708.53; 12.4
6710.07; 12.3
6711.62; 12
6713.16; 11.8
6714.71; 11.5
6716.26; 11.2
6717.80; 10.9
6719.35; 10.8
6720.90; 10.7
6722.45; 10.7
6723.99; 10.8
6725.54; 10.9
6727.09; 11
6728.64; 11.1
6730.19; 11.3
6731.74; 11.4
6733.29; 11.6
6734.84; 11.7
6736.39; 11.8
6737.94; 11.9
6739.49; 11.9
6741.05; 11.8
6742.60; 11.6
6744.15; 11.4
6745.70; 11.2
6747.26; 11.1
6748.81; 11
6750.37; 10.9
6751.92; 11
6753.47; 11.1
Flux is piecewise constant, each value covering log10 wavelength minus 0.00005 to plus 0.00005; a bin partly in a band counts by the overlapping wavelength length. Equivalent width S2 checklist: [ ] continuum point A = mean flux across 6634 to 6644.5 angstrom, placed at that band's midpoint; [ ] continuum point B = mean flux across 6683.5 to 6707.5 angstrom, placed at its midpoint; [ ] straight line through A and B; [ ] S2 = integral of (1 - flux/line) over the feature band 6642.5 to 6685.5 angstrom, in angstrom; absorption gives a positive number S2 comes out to 0.39 angstrom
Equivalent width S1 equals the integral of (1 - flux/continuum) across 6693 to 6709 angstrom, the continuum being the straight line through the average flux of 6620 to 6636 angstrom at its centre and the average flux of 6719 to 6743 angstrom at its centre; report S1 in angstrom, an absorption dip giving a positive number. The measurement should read 0.29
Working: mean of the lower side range 14.8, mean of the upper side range 11.3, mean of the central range 12.1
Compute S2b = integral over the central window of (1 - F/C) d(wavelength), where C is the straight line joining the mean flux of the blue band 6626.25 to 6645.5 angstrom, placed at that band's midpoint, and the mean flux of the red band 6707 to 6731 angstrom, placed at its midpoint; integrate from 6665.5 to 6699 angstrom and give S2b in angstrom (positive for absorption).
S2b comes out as 0.6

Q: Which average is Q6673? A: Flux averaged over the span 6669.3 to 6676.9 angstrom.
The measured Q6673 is 13.4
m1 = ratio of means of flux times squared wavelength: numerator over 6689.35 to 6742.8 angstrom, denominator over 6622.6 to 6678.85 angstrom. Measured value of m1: 0.86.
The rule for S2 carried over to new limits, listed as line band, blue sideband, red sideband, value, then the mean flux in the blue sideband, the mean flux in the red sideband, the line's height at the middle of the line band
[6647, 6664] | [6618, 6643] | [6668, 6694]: 0.55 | 14.8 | 12.6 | 13.7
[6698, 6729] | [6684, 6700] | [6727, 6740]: 0.26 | 11.9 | 11.5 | 11.7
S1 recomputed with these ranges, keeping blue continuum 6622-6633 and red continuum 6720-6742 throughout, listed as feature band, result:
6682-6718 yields 1.2 angstrom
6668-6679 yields 0.0 angstrom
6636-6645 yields 0.0 angstrom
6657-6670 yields 0.2 angstrom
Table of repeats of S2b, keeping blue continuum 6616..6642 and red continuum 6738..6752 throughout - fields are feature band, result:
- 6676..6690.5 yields 1.0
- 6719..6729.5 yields 1.0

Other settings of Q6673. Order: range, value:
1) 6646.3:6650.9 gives 13.5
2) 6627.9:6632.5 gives 14.7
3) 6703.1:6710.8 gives 12.4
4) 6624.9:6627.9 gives 14.8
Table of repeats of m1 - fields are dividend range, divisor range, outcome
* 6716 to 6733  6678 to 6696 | 0.92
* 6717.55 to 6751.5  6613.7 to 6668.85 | 0.81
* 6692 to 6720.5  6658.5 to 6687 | 0.92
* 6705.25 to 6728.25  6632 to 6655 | 0.84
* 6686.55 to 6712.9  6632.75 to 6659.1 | 0.89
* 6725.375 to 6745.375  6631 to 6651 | 0.83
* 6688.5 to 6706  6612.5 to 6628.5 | 0.80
